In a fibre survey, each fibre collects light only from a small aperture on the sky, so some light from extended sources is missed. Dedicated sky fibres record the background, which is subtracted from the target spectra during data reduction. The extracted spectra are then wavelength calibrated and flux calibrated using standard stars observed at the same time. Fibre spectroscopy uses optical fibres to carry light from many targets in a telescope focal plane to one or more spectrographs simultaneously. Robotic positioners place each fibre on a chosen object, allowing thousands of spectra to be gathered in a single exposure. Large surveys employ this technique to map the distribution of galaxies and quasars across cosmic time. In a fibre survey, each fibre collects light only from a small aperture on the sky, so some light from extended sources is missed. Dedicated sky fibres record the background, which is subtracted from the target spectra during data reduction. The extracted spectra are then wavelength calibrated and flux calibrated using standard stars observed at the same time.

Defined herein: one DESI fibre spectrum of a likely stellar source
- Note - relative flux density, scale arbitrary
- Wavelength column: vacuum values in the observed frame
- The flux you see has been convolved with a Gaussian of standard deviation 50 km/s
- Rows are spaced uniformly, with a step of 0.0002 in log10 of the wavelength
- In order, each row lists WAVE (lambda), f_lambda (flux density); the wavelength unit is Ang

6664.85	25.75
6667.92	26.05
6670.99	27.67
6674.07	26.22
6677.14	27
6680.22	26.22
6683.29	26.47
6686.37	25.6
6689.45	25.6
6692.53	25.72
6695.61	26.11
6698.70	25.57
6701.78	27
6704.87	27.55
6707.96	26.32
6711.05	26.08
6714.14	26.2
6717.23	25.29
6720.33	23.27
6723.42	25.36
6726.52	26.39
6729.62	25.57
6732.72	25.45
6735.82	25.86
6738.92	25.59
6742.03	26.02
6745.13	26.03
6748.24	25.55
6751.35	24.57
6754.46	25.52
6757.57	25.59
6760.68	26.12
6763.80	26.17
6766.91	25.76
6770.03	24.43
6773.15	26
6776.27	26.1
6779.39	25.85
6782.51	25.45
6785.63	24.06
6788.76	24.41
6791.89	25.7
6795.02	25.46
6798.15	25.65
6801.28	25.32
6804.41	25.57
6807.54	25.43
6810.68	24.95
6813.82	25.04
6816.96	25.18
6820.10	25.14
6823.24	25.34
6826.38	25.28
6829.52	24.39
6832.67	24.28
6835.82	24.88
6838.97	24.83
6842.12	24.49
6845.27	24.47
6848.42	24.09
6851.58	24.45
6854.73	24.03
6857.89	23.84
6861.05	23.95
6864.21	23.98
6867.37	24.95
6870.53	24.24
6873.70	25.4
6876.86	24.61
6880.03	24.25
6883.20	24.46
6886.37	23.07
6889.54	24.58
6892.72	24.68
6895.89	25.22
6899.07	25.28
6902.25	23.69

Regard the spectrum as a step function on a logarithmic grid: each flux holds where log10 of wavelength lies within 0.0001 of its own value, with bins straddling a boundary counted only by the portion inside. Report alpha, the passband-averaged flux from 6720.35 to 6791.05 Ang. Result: 25.5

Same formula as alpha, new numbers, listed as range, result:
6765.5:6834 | 25.2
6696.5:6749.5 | 25.8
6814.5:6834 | 25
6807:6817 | 25.1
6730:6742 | 25.7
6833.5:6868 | 24.3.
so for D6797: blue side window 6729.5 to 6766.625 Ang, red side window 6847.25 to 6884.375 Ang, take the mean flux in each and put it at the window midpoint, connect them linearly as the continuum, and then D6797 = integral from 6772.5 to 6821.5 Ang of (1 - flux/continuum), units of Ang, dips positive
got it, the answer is -0.4 Ang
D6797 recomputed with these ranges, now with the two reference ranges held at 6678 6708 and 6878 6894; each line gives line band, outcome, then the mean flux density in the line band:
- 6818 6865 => 0.30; 24.5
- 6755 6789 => -0.12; 25.5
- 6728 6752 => 0.11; 25.6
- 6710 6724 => 0.42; 25.2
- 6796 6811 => -0.21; 25.4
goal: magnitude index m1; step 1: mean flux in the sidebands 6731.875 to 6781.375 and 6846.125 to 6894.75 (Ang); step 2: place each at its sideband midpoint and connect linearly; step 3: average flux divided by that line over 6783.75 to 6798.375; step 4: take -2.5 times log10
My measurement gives 0.011 mag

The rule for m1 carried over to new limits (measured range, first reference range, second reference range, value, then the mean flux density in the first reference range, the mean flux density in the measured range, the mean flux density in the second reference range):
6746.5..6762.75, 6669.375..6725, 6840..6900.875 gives 0.00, 26.1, 25.5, 24.4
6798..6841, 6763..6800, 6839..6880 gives -0.01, 25.4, 25.1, 24.4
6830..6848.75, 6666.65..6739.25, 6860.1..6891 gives 0.01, 26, 24.5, 24.4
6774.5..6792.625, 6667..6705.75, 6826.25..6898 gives 0.00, 26.4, 25.3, 24.4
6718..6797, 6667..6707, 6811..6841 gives 0.01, 26.4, 25.4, 24.9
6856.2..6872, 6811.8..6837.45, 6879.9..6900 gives 0.02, 24.9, 24.2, 24.5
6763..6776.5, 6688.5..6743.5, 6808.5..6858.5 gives -0.01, 25.8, 25.6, 24.7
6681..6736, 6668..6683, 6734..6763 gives 0.01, 26.7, 25.9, 25.7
